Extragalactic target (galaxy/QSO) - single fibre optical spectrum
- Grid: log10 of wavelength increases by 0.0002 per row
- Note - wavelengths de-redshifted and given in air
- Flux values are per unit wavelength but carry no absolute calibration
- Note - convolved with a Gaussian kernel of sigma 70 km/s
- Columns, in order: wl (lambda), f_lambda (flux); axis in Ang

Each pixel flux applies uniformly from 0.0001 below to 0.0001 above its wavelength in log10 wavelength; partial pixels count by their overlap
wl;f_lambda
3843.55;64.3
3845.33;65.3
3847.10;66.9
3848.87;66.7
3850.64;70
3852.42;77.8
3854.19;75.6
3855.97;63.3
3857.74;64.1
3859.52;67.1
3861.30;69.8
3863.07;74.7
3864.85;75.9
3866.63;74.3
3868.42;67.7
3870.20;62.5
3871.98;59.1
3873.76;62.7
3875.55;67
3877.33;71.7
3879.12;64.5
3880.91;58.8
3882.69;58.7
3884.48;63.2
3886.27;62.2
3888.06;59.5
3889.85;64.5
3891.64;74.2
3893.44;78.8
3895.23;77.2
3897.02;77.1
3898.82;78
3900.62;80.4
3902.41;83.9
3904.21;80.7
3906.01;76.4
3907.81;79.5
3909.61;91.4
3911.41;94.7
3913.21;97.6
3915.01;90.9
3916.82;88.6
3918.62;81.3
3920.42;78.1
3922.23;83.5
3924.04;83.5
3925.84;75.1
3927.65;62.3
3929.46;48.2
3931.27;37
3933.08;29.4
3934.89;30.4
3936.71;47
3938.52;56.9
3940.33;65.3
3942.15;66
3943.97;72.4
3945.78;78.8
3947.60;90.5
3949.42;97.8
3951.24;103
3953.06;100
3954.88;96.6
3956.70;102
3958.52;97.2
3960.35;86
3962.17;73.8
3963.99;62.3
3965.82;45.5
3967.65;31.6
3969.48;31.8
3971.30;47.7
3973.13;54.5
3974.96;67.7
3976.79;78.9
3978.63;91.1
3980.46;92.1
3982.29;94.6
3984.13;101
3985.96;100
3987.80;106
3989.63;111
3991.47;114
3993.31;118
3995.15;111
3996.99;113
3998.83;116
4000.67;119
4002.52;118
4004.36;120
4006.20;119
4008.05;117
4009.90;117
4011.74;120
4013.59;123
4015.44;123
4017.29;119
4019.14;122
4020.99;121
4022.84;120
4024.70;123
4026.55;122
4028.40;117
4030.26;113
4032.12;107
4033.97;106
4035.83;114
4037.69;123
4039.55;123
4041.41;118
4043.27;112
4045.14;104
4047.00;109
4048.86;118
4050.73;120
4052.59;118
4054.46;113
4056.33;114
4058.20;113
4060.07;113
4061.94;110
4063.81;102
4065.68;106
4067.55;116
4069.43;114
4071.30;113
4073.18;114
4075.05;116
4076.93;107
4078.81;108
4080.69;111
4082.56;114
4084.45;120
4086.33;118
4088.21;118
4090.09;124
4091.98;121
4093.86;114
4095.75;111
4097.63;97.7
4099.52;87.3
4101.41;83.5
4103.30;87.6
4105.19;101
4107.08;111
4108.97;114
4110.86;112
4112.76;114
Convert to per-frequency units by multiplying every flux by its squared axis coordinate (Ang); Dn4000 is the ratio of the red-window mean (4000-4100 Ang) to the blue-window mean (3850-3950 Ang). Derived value 1.75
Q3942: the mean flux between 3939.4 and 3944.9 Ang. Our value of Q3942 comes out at 67.9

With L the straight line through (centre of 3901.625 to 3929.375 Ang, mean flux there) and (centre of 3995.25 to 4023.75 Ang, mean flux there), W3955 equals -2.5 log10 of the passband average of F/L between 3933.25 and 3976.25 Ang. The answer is 0.37 mag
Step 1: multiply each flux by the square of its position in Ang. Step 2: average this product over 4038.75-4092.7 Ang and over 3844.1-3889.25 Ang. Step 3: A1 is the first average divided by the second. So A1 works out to 1.89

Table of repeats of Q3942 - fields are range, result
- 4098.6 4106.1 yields 89.8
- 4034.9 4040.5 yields 120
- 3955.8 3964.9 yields 84.3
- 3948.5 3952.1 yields 100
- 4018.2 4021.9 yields 122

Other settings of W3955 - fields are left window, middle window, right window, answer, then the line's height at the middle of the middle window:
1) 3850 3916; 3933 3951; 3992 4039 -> 0.37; 92.8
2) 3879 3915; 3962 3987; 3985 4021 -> 0.46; 105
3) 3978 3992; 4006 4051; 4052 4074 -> -0.10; 107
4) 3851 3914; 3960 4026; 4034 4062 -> 0.03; 101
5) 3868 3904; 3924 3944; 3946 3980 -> 0.32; 73.1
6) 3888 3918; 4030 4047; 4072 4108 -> -0.12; 101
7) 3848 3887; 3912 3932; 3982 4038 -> 0.13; 85.6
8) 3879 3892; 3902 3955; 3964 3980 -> -0.24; 60.1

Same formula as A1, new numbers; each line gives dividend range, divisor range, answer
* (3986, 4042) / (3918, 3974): 1.77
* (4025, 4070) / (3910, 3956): 1.62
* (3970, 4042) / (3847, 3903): 1.67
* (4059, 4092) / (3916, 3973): 1.75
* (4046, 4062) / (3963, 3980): 2.06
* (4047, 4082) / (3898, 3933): 1.57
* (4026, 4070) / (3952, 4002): 1.34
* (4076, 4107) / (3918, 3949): 1.81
